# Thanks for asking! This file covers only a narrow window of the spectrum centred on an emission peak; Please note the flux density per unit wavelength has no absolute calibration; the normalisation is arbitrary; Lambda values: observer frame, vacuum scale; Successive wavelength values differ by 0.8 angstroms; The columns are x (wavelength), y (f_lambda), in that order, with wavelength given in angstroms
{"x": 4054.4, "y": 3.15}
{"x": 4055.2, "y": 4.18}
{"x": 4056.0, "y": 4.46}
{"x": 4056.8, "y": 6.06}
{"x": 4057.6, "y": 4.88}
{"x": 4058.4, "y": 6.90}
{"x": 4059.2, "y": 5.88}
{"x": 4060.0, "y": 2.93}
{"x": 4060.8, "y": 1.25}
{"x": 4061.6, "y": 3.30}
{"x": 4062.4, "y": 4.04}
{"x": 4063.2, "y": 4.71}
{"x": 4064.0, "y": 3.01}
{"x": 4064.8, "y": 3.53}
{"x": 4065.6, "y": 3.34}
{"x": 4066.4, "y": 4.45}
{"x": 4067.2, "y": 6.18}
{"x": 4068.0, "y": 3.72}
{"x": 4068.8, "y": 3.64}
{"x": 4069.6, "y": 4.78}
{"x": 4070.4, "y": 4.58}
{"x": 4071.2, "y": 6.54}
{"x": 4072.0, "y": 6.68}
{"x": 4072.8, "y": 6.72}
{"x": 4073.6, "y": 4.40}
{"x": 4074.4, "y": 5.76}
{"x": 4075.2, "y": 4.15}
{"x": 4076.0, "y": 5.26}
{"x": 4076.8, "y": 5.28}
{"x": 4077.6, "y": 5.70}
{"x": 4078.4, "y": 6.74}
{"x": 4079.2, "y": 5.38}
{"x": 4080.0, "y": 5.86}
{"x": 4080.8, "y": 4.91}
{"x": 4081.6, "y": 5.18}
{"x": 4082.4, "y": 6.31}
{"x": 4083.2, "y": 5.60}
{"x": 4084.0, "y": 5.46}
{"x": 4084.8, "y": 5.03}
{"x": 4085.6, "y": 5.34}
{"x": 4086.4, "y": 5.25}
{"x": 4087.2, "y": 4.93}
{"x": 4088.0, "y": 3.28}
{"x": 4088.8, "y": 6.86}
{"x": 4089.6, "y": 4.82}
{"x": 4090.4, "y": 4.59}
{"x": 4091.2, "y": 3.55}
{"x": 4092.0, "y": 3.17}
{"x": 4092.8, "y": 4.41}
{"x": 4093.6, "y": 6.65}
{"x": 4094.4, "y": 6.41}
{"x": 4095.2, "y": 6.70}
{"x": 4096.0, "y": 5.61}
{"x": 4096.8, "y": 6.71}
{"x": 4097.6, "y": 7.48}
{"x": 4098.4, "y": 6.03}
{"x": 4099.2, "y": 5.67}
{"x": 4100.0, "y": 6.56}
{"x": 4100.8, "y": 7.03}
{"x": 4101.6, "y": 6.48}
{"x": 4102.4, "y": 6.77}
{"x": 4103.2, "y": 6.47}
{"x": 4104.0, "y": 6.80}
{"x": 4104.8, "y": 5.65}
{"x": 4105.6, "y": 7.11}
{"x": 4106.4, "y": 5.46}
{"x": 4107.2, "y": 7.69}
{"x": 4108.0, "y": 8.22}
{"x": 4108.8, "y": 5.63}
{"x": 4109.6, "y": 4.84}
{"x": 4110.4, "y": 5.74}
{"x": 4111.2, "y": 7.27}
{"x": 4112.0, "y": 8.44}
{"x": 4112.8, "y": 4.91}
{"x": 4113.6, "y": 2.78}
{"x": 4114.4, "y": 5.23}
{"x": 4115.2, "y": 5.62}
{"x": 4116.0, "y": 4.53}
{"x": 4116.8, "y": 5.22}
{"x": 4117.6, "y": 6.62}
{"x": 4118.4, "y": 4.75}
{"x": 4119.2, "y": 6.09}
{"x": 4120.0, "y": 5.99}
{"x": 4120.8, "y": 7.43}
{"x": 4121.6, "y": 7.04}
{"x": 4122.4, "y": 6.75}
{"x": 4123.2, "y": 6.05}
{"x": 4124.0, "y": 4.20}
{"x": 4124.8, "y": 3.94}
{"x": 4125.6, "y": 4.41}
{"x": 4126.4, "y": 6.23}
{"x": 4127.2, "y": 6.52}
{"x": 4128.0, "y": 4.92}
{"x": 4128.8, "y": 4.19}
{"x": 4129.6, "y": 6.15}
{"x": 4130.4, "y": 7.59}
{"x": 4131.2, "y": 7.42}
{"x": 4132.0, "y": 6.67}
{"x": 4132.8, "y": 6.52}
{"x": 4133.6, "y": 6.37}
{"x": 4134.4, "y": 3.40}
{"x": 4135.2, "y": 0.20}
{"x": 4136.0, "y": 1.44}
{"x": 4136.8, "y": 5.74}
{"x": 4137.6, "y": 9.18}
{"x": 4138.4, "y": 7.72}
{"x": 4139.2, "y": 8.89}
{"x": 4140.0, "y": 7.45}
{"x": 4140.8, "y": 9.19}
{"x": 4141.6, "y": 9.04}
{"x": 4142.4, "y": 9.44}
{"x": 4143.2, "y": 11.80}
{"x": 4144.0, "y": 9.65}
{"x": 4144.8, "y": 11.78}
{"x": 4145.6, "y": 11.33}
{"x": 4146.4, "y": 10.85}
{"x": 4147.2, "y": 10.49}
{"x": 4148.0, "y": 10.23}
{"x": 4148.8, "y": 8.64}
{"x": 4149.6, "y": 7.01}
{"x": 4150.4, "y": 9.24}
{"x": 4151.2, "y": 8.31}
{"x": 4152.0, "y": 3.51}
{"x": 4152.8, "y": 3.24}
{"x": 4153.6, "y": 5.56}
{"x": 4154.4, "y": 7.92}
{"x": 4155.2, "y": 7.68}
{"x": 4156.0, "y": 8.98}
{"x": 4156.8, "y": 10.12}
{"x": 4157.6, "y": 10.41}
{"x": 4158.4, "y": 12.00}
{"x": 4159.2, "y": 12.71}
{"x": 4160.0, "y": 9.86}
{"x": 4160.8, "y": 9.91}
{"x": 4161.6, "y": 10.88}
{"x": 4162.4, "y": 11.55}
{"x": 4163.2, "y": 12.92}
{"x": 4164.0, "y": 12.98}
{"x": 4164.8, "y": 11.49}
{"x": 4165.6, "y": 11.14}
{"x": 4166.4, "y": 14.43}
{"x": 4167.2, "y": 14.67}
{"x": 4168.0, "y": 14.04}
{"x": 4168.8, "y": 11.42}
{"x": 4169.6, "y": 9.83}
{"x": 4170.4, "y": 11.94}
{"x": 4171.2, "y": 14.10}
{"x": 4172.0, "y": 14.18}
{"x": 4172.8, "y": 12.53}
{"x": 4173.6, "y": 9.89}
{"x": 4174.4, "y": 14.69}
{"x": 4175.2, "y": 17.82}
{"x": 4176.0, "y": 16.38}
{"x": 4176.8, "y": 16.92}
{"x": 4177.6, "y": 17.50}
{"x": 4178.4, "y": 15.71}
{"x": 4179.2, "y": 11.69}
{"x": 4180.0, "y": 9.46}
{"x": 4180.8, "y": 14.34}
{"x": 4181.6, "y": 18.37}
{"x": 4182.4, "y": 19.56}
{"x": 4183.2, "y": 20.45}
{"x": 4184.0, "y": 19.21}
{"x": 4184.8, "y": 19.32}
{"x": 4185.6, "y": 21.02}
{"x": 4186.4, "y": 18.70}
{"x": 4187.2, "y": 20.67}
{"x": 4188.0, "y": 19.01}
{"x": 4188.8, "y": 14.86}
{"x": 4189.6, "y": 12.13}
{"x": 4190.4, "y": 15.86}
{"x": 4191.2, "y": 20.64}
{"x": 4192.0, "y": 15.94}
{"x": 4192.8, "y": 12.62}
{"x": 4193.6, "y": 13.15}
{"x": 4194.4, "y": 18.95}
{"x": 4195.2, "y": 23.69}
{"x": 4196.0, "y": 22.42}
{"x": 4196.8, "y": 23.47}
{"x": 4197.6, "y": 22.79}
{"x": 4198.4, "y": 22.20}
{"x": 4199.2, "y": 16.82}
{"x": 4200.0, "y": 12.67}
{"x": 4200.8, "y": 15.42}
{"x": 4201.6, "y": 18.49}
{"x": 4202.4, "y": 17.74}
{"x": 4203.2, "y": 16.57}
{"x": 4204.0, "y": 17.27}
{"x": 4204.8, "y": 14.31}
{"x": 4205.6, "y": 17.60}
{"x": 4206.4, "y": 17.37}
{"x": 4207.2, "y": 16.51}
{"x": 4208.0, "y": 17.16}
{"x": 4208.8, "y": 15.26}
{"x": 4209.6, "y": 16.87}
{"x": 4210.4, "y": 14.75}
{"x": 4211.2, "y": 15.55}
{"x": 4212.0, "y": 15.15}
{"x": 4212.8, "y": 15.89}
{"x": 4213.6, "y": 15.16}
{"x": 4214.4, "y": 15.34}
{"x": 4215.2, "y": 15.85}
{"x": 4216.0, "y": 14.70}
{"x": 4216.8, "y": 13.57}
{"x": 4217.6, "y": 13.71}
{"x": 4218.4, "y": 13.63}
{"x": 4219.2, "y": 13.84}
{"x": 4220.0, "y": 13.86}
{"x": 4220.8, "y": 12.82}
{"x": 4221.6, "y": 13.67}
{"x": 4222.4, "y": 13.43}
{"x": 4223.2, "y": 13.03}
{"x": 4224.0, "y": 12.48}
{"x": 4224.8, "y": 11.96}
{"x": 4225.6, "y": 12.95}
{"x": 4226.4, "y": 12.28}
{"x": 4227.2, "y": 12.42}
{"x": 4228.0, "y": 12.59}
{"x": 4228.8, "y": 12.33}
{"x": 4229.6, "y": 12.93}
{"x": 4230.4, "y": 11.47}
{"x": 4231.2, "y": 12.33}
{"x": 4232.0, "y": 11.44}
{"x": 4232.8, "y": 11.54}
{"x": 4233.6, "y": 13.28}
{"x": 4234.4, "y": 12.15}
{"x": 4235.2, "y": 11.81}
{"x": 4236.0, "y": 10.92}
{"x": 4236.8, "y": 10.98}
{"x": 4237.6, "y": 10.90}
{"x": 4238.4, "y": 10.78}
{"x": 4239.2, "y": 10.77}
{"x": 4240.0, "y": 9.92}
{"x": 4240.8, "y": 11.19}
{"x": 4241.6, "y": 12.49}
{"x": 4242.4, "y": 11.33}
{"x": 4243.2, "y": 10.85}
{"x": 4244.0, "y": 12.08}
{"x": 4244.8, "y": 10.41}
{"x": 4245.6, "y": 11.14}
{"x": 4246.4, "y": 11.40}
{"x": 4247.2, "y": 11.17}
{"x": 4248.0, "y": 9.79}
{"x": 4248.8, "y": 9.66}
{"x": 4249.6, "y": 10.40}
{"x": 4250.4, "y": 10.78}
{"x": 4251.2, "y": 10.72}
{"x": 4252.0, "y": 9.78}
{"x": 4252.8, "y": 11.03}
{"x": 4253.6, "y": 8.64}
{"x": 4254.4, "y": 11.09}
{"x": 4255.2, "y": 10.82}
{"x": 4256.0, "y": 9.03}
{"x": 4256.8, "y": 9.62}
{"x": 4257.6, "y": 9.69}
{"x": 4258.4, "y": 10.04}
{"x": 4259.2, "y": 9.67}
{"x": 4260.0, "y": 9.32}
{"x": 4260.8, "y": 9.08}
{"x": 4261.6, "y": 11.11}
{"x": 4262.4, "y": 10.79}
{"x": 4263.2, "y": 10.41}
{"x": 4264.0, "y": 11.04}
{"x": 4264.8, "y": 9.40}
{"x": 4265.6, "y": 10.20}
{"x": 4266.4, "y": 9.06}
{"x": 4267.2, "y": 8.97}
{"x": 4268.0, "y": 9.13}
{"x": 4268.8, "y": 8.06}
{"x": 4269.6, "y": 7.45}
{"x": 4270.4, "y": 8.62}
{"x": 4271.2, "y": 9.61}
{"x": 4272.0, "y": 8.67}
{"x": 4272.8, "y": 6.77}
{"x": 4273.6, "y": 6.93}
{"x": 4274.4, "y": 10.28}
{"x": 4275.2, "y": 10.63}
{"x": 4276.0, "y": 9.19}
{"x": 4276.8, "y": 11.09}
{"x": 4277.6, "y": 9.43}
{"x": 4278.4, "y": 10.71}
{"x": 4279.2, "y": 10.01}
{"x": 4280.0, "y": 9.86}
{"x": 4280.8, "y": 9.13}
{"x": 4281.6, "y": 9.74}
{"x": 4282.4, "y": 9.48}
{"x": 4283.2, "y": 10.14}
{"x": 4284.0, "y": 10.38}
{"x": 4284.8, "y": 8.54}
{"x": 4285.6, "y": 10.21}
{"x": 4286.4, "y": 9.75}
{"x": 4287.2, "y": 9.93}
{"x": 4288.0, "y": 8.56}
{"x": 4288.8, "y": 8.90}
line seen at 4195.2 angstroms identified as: Lyman alpha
